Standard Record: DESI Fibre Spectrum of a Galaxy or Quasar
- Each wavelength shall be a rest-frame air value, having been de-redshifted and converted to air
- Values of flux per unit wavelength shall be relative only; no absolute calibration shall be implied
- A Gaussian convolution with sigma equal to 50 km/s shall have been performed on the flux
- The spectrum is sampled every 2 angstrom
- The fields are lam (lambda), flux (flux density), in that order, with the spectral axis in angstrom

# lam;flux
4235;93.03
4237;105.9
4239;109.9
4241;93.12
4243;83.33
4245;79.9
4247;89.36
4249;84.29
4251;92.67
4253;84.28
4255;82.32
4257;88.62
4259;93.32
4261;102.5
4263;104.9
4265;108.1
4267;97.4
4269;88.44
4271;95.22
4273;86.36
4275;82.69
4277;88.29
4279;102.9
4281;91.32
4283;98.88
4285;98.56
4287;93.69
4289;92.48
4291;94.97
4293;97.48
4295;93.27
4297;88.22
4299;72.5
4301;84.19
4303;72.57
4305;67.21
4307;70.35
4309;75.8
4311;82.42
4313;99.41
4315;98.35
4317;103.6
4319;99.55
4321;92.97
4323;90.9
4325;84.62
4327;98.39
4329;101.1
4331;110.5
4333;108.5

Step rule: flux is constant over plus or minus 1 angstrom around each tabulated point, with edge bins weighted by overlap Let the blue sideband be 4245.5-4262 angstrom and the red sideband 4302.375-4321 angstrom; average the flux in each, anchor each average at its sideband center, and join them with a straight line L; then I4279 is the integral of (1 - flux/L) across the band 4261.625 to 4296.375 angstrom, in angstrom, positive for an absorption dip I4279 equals -2.8 angstrom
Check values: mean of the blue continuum 89.4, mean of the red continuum 86.1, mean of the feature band 95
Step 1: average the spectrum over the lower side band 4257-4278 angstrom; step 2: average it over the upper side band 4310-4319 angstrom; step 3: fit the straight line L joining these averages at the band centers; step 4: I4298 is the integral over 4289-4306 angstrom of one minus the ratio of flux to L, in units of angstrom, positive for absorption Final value 2.01 angstrom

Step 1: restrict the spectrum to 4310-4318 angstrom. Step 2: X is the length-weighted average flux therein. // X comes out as 95.9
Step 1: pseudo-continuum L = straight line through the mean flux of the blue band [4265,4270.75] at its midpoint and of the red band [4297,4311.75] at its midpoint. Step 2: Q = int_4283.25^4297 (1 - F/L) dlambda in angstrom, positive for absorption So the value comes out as -1.84 angstrom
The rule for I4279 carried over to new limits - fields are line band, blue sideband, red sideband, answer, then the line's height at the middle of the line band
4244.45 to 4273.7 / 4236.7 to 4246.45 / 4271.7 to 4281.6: -0.1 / 91.9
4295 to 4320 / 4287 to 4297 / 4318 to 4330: 2.5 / 94.2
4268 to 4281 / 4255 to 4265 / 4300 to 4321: 0.4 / 93.7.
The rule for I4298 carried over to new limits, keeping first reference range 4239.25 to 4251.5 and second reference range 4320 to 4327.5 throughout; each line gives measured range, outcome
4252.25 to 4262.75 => -0.3 angstrom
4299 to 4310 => 2.0 angstrom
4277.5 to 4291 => -0.9 angstrom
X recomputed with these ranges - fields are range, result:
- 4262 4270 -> 99.7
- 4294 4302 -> 84.5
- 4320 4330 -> 93.6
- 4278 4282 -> 97.1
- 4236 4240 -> 108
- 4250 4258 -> 87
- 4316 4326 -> 94.3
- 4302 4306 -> 69.9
